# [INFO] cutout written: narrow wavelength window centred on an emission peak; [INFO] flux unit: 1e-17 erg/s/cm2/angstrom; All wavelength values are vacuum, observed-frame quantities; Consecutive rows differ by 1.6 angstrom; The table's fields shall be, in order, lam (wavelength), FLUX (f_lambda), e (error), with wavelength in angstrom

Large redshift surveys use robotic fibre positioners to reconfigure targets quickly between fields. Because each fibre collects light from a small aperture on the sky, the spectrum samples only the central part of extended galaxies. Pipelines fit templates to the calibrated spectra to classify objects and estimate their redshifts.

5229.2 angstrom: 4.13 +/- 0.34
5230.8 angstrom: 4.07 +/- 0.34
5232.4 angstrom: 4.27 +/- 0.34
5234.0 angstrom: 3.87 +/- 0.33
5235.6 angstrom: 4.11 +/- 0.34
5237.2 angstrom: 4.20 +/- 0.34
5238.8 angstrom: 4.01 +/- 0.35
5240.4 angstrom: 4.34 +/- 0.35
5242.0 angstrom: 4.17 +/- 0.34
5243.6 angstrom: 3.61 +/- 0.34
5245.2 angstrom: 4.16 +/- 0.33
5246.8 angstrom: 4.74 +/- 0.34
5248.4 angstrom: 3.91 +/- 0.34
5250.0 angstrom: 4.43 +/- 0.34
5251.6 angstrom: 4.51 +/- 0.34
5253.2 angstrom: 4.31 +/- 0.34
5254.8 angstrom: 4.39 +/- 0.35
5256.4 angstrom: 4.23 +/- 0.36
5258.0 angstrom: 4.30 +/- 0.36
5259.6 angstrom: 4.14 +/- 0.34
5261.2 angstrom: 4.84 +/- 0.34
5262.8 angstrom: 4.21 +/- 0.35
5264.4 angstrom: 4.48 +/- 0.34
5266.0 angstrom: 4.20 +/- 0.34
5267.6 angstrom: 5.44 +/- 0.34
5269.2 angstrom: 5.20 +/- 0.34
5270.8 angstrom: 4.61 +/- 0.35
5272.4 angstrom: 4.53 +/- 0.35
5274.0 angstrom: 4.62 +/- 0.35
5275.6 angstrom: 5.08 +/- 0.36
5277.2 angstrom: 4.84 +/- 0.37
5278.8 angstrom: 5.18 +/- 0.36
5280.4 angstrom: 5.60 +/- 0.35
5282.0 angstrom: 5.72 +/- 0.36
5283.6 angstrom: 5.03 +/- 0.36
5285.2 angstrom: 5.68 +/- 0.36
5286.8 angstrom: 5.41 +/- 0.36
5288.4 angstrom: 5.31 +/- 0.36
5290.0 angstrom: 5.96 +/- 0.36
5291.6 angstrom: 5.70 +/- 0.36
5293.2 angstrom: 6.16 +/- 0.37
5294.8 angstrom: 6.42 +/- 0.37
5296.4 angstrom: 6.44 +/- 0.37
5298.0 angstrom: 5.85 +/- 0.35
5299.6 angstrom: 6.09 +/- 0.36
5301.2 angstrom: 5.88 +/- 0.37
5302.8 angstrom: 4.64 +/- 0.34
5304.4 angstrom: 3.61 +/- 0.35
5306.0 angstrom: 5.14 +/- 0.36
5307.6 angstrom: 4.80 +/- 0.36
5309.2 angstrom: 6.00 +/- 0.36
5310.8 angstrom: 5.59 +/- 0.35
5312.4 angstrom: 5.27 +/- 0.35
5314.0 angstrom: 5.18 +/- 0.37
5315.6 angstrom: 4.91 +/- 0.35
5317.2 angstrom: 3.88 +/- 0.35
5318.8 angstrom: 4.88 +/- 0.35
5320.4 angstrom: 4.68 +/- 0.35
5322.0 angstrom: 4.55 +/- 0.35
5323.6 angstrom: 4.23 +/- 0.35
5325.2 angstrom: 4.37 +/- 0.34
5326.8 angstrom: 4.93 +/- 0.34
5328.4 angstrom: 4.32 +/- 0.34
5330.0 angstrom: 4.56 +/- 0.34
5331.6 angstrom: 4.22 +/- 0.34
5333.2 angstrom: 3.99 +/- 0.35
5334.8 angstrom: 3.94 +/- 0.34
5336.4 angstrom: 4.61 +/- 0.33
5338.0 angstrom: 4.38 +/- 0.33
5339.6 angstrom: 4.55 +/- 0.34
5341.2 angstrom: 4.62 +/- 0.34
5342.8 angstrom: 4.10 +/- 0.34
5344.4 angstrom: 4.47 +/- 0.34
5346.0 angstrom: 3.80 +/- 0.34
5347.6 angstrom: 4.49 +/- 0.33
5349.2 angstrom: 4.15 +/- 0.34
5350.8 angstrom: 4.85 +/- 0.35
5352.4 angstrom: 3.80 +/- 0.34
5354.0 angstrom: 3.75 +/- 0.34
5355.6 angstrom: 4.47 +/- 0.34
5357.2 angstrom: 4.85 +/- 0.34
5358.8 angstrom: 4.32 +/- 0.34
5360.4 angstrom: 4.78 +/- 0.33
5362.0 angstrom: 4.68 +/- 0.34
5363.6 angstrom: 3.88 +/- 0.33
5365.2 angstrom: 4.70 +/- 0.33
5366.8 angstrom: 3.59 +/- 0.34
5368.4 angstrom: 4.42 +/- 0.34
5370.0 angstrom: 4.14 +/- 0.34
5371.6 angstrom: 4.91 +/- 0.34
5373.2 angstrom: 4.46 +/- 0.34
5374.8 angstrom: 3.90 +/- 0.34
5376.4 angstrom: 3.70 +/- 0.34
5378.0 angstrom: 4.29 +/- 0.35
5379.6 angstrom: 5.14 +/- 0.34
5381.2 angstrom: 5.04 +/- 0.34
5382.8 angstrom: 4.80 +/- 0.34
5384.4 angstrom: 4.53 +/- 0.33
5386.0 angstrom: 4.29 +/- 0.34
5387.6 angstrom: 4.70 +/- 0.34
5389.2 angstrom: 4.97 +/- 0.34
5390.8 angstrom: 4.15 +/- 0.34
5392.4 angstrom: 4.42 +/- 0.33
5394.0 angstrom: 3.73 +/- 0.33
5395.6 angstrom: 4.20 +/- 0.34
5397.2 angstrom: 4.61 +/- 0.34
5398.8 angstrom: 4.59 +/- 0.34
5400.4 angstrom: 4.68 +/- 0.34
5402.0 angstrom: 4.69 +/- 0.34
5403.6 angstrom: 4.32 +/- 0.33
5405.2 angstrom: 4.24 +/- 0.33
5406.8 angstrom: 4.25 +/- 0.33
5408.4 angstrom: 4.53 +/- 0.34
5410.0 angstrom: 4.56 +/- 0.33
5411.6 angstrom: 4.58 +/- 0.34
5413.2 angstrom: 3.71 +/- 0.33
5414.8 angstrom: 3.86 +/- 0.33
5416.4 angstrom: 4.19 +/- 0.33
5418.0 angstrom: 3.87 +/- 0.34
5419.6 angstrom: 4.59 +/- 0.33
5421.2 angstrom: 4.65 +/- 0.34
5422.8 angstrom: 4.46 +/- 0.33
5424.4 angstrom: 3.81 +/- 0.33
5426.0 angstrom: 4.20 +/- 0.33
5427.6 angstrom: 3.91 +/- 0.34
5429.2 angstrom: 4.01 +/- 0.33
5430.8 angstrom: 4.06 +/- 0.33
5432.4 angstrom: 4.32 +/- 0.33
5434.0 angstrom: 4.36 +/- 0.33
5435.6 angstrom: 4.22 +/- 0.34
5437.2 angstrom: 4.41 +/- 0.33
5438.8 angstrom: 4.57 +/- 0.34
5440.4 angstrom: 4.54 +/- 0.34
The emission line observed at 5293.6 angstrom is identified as Mg II 2798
